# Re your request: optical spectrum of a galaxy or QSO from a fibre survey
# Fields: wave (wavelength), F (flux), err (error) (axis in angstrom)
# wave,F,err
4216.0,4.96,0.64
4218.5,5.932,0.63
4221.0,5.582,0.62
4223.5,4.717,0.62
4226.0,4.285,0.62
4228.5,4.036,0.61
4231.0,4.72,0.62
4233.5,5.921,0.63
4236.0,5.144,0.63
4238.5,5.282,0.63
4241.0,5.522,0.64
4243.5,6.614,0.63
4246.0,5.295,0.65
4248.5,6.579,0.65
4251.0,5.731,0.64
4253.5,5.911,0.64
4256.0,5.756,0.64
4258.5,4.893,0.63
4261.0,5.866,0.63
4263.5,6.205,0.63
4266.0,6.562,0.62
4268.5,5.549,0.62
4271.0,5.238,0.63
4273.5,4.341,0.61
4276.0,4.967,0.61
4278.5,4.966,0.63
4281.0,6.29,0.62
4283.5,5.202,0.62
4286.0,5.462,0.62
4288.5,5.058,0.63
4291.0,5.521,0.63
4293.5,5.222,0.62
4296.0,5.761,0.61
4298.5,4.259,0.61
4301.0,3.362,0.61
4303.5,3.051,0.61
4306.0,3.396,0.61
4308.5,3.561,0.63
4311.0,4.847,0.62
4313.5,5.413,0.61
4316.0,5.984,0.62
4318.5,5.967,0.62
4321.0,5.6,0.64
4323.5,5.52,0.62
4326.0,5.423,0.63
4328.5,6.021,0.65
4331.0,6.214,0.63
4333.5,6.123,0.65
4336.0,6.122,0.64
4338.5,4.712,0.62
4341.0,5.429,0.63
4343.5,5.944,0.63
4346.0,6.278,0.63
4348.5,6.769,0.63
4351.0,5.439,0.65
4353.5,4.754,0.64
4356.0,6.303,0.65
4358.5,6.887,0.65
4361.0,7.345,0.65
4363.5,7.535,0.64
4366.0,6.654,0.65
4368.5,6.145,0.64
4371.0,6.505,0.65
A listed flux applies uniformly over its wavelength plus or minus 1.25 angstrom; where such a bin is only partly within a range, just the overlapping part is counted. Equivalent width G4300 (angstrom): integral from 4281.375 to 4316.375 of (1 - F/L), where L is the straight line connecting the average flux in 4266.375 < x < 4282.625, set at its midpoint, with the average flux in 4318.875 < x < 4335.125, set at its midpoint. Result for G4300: 5.1 angstrom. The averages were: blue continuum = 5.3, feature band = 4.73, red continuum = 5.83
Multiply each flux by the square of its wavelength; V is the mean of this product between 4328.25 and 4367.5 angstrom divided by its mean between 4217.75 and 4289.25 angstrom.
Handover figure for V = 1.18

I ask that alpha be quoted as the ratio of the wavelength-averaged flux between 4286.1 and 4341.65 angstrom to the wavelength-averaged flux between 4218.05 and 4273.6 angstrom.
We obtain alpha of 0.93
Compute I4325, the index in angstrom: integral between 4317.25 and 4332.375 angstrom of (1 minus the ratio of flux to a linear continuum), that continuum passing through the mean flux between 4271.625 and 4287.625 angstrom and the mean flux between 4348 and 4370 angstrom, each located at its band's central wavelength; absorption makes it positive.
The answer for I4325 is 0.3 angstrom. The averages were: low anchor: 5.2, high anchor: 6.41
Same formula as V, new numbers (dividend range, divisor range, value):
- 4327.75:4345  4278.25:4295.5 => 1.09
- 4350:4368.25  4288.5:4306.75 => 1.49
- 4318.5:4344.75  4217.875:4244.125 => 1.15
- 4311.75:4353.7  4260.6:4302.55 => 1.12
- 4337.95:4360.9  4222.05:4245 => 1.22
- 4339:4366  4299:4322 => 1.40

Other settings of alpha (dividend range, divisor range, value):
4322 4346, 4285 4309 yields 1.28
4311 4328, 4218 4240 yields 1.11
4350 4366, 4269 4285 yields 1.24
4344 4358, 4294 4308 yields 1.49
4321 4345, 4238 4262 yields 0.99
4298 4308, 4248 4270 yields 0.59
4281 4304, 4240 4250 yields 0.82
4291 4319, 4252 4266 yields 0.80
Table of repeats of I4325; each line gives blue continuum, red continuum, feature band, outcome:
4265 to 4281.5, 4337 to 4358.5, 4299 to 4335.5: 3.74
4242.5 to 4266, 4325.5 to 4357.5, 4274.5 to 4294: 1.82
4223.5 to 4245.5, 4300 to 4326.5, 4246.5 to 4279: -3.73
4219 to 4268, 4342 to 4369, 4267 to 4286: 1.68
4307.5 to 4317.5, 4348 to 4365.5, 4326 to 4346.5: -0.18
